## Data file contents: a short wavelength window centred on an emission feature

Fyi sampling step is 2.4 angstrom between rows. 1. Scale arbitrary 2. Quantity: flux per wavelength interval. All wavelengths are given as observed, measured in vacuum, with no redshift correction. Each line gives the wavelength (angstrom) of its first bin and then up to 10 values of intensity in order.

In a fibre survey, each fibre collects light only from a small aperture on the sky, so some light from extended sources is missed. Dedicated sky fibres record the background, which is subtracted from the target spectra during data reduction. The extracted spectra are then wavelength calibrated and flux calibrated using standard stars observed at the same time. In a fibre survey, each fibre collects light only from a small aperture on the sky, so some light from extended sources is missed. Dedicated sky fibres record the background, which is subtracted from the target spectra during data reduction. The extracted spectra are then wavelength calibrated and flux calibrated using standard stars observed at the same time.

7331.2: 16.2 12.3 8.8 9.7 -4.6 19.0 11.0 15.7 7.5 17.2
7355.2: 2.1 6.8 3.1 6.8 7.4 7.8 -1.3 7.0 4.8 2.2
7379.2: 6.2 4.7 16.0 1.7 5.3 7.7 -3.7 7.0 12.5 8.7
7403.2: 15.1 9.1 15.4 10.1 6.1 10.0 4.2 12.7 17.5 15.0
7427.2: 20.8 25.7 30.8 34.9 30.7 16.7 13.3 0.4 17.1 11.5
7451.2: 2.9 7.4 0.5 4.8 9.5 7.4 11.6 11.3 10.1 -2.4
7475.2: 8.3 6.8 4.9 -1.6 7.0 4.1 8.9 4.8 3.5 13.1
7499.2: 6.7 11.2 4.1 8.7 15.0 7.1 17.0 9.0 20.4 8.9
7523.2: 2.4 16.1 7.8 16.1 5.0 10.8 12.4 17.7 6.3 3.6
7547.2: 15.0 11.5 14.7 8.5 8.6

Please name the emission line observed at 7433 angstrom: [O II] 3727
